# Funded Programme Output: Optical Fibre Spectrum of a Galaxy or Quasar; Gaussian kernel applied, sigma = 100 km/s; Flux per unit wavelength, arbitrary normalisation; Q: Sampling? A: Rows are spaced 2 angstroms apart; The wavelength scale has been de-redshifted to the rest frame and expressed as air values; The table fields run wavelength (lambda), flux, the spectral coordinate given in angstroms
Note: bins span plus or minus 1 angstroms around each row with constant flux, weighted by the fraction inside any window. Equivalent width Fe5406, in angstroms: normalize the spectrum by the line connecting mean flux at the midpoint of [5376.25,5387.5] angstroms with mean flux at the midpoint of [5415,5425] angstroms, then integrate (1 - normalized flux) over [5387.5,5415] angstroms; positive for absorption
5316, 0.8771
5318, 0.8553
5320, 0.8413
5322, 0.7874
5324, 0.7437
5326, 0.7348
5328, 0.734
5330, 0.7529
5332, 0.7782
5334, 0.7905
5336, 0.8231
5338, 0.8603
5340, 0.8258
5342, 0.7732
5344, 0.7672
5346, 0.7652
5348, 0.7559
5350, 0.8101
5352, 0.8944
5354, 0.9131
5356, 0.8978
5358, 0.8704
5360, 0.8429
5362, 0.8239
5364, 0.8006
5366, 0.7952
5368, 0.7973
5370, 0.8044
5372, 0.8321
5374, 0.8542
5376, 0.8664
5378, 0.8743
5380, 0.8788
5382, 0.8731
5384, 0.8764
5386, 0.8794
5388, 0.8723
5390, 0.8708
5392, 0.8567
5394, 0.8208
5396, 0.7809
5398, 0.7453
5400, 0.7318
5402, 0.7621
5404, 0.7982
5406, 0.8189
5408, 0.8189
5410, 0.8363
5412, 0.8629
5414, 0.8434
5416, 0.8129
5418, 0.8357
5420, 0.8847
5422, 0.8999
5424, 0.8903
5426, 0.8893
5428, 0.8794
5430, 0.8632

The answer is 1.75 angstroms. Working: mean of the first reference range 0.876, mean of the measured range 0.815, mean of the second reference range 0.865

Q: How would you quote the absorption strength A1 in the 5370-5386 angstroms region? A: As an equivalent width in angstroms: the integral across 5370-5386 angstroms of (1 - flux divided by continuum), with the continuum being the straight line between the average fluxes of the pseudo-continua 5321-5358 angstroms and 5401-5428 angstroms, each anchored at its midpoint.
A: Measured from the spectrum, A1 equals -0.7 angstroms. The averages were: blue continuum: 0.802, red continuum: 0.844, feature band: 0.862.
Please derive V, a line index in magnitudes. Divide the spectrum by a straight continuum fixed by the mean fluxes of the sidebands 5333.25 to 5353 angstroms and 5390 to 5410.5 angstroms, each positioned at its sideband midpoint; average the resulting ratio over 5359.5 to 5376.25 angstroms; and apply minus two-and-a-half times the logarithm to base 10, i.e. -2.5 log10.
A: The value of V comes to -0.02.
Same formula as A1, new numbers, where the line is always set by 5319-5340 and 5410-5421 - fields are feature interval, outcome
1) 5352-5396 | -1.83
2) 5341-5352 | 0.18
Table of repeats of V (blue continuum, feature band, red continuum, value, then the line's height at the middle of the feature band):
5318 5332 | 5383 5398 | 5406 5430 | -0.01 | 0.833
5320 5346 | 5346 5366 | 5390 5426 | -0.06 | 0.796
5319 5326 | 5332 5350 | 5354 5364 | 0.03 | 0.821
